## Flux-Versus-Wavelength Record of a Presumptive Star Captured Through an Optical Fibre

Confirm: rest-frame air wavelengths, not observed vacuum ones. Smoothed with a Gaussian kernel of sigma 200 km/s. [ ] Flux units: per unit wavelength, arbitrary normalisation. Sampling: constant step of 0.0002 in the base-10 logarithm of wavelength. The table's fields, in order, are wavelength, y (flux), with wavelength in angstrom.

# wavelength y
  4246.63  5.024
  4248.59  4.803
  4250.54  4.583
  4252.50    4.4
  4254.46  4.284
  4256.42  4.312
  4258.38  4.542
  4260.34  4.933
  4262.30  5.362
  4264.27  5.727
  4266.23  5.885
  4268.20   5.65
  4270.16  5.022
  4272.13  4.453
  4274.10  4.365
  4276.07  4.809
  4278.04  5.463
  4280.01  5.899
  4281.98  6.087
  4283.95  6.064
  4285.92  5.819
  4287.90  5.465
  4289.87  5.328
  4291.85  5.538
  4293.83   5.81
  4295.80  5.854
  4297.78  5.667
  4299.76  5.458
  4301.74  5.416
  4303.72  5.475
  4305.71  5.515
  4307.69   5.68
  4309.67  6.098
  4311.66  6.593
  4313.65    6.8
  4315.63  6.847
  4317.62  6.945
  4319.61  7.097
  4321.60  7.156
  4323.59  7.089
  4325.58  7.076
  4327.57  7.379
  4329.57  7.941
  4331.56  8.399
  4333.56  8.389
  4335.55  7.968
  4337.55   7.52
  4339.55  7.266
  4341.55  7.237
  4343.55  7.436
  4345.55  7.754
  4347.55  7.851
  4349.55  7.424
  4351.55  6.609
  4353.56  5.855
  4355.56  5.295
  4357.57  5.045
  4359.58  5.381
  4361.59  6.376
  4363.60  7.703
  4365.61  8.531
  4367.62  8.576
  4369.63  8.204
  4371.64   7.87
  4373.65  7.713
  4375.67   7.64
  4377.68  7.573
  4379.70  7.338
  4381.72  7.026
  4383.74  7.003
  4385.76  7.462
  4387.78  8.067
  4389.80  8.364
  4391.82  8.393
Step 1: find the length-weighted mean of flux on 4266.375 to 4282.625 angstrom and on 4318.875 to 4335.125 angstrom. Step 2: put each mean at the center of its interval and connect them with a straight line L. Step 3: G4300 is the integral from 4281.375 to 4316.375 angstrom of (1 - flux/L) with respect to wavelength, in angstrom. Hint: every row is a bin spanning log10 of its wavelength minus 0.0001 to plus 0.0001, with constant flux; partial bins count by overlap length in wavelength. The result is 2.5 angstrom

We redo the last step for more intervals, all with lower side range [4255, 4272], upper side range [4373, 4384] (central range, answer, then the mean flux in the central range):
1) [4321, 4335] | -2.8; 7.66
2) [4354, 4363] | 1.7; 5.64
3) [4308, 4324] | -1.6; 6.77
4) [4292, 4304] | 0.4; 5.62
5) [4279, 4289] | -0.6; 5.86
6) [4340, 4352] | -1.2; 7.42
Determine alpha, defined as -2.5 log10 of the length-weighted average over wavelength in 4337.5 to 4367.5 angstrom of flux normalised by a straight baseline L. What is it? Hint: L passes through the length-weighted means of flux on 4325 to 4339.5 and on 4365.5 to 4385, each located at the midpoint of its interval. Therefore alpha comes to 0.12 mag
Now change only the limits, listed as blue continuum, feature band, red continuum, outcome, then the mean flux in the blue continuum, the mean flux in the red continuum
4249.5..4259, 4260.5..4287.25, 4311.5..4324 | -0.05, 4.42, 6.95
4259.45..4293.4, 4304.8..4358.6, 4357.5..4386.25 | -0.07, 5.41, 7.37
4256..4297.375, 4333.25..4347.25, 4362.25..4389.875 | -0.11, 5.37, 7.75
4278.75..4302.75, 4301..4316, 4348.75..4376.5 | 0.00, 5.7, 7.01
